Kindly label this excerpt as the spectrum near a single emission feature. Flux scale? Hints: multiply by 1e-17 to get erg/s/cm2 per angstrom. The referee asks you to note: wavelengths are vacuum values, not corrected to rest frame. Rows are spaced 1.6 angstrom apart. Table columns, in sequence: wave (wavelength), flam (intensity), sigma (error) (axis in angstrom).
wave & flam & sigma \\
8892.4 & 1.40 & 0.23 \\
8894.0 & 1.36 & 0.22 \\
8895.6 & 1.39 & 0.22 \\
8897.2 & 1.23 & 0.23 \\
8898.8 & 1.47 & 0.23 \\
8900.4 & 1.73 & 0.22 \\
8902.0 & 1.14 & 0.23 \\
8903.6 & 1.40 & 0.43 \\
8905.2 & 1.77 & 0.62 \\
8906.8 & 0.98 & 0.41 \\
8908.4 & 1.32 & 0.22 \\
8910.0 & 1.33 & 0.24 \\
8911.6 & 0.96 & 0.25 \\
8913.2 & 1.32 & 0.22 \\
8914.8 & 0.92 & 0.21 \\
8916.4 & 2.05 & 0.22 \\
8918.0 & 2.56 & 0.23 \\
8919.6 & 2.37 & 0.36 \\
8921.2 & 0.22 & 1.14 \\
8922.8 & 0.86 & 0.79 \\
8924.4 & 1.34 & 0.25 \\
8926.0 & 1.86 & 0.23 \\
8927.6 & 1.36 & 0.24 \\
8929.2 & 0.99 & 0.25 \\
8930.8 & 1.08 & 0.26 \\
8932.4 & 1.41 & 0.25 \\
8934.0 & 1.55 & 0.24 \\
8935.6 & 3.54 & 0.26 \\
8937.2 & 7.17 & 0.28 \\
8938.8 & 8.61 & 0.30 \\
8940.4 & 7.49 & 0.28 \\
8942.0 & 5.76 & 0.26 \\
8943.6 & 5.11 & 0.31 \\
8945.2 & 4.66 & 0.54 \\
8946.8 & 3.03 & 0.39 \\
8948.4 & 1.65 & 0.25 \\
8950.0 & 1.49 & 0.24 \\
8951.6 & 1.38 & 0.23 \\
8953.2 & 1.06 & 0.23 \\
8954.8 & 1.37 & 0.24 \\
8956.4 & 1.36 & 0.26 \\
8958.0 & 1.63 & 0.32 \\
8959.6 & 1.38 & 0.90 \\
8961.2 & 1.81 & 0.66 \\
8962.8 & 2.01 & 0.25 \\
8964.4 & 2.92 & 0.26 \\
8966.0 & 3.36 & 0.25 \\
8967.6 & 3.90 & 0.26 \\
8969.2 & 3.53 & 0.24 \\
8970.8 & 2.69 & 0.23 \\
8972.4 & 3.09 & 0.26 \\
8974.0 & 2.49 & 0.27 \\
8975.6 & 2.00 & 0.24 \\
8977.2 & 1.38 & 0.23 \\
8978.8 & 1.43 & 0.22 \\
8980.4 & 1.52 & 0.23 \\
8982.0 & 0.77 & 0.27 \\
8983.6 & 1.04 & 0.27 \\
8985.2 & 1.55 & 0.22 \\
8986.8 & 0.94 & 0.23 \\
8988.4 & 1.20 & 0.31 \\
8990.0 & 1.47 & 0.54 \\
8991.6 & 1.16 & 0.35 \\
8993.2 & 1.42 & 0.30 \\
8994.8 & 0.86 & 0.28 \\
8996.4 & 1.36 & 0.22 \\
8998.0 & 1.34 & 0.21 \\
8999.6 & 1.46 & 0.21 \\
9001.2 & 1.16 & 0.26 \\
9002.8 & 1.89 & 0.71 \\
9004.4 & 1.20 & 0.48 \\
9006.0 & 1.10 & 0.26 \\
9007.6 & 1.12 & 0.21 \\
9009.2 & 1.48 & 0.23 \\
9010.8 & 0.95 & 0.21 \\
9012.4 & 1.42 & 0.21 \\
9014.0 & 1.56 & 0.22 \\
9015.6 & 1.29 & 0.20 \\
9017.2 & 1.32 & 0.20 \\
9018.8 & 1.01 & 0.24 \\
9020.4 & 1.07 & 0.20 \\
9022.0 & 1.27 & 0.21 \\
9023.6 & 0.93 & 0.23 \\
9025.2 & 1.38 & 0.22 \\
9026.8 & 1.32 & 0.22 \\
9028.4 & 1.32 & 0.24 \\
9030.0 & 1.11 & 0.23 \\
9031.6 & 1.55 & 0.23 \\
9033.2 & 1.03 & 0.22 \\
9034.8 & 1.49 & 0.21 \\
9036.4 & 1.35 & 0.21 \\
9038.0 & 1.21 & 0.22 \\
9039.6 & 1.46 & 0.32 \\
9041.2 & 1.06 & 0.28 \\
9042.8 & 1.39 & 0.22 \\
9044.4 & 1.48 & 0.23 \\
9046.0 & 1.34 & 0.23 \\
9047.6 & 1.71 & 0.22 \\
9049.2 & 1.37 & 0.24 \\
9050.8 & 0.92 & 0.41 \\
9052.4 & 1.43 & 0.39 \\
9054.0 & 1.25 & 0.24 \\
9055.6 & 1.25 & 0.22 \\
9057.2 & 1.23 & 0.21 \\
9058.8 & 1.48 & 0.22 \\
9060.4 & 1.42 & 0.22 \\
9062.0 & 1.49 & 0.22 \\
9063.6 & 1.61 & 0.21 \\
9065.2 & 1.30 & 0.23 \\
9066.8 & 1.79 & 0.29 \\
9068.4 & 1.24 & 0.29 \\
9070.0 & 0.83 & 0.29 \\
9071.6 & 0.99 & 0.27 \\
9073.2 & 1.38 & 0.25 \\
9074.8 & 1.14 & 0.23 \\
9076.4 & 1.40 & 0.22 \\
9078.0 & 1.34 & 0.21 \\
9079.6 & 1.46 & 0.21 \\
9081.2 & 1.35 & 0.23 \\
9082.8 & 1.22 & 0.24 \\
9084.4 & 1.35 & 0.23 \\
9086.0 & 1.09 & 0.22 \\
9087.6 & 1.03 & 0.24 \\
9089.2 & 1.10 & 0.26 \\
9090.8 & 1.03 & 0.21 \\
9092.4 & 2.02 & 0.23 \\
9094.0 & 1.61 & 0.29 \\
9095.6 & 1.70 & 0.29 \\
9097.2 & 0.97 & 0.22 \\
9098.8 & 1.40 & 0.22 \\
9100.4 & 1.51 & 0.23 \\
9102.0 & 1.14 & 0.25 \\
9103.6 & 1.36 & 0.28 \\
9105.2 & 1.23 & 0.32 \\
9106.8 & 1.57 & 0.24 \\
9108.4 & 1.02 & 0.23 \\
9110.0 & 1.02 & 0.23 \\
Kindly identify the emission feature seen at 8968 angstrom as [N II] 6583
